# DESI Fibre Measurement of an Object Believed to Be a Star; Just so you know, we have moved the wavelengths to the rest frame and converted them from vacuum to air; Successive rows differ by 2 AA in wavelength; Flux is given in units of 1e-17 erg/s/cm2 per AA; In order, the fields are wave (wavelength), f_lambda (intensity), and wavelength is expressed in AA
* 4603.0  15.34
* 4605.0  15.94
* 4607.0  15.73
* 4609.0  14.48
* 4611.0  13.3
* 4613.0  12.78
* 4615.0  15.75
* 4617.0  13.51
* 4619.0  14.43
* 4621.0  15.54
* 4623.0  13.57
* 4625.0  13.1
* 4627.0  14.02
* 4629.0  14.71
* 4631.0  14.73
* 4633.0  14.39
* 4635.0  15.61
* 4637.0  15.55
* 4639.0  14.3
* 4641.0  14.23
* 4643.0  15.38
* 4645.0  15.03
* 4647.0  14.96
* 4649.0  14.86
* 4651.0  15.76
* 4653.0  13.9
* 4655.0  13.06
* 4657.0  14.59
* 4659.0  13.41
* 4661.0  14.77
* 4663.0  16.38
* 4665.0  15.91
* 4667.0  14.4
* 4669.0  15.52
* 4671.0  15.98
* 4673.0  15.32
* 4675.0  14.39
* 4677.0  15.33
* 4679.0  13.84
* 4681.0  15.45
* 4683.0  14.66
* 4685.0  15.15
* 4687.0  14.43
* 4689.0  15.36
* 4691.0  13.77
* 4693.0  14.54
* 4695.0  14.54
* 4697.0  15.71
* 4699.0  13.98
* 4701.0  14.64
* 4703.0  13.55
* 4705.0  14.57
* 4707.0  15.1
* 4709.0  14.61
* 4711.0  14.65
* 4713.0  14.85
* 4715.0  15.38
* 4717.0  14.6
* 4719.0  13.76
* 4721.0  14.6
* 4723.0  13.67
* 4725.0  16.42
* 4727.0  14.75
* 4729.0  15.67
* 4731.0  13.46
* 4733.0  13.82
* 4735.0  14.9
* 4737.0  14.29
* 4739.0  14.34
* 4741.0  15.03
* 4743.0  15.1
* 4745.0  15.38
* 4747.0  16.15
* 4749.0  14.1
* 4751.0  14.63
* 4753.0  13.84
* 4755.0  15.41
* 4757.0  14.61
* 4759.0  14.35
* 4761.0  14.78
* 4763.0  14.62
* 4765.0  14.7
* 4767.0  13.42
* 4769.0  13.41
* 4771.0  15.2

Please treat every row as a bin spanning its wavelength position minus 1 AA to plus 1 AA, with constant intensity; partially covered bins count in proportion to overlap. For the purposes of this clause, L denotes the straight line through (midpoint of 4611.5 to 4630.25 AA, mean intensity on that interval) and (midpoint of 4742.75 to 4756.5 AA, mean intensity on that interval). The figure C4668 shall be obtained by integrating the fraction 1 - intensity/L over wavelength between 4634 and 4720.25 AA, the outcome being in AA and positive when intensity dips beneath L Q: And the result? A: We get -1.81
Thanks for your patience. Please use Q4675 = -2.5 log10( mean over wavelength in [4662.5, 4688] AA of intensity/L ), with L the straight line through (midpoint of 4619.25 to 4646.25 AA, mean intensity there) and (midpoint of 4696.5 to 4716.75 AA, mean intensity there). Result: -0.03 mag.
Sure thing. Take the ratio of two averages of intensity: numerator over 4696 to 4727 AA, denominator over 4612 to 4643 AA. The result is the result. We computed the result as 1.02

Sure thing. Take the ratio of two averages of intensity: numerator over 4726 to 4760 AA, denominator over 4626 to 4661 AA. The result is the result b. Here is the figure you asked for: 1.01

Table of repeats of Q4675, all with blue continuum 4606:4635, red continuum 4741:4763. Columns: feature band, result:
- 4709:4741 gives 0.008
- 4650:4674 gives -0.031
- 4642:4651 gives -0.052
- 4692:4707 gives 0.007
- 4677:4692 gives -0.010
